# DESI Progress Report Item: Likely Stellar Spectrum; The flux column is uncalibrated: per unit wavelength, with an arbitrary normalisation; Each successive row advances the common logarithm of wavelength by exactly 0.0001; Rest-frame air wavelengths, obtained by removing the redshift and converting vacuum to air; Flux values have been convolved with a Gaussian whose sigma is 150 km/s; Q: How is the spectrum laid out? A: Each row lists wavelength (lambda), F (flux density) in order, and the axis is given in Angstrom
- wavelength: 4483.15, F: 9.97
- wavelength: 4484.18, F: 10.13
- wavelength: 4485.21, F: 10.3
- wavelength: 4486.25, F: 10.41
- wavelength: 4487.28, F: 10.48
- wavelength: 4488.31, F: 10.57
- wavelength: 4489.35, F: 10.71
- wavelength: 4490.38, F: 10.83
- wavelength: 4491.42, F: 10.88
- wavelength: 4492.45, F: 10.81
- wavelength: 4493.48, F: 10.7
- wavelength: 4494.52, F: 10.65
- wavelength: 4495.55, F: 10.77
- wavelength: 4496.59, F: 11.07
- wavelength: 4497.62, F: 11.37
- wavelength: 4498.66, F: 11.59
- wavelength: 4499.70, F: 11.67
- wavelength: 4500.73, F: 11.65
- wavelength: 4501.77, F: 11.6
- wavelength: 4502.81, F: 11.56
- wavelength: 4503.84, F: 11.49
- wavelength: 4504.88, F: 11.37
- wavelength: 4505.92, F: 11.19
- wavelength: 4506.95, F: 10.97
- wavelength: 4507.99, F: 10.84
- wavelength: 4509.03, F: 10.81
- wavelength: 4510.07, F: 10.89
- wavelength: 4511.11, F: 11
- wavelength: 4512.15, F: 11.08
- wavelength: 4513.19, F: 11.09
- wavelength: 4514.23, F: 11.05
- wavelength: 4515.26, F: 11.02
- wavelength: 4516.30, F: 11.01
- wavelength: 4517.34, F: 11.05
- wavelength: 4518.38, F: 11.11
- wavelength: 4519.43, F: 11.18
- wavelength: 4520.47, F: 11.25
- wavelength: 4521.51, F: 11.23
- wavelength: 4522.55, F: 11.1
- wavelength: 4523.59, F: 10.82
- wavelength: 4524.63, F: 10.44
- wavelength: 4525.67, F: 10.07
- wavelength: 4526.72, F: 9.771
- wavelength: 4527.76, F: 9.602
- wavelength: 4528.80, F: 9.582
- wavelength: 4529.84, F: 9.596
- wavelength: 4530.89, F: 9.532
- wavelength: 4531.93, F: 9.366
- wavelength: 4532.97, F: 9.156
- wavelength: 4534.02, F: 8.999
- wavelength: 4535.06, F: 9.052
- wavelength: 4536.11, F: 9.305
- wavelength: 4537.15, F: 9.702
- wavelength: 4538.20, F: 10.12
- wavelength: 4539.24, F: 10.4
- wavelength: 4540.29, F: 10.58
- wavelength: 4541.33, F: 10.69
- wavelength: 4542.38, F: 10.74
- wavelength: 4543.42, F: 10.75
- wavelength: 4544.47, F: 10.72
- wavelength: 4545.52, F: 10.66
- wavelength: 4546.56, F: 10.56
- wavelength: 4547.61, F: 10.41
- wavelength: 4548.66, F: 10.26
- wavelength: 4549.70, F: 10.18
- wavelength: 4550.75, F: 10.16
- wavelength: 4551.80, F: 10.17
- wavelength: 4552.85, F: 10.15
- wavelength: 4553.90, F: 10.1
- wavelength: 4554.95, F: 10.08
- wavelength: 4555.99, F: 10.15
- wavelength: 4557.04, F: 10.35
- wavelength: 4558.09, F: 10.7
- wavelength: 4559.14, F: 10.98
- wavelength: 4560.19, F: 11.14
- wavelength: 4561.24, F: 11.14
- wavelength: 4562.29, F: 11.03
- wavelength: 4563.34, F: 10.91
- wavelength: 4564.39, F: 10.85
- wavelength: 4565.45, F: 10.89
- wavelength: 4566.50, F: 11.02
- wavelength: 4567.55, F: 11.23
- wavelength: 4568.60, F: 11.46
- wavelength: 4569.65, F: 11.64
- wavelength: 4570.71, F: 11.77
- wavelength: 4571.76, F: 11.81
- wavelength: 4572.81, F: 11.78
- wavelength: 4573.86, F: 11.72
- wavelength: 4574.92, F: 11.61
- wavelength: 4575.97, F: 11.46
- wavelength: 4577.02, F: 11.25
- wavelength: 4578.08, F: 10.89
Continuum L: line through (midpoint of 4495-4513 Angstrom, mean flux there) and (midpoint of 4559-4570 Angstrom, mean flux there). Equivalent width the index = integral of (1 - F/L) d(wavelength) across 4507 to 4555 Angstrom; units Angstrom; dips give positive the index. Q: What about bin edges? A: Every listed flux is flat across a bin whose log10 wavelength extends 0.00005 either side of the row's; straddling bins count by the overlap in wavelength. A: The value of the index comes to 3.4 Angstrom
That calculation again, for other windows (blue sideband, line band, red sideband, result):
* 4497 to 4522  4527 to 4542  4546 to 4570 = 1.7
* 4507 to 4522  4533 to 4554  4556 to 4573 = 1.7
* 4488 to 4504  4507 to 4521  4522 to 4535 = -0.9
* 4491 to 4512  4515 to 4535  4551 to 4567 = 1.2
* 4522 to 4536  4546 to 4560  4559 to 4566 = 0.4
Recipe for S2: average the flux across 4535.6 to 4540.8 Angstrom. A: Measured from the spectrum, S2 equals 10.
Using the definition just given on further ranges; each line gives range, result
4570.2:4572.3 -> 11.8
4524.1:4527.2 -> 10.1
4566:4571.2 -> 11.4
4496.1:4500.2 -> 11.4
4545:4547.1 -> 10.6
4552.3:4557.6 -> 10.2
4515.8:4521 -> 11.1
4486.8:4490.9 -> 10.6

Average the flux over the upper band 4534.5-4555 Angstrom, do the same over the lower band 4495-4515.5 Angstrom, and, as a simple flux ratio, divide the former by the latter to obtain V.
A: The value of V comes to 0.91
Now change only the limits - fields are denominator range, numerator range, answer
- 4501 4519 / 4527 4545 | 0.89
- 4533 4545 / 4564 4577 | 1.14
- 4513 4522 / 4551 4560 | 0.93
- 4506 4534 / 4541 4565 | 1.00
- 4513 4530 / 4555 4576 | 1.05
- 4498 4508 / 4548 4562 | 0.91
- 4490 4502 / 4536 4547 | 0.94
